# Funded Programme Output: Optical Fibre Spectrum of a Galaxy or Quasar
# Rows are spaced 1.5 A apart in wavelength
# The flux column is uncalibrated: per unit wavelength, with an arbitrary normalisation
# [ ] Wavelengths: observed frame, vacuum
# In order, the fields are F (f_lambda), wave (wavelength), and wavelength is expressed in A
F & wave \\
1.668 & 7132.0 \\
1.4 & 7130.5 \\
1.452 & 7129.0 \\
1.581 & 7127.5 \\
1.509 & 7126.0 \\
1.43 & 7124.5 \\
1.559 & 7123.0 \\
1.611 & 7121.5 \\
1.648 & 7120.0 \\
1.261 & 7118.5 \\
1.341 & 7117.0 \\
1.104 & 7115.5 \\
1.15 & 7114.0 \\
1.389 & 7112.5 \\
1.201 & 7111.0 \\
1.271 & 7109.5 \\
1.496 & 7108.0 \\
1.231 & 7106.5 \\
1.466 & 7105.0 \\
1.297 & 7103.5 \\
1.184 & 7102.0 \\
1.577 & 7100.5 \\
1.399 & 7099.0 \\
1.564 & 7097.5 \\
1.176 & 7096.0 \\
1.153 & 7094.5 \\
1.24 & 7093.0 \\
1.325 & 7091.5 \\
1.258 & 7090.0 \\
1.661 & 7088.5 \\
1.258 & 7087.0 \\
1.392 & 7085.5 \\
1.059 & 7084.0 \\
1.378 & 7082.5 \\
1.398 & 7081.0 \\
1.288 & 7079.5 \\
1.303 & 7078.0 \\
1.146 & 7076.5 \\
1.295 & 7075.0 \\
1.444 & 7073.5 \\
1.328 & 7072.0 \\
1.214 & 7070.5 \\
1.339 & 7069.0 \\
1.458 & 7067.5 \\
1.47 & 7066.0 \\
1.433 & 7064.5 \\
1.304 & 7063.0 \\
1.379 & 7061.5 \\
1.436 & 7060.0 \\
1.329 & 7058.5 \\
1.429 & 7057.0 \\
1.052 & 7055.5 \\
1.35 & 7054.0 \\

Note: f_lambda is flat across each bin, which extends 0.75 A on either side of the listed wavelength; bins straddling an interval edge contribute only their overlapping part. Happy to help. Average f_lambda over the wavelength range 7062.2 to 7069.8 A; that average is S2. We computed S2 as 1.4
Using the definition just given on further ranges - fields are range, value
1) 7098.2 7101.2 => 1.49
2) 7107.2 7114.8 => 1.3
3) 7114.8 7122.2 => 1.39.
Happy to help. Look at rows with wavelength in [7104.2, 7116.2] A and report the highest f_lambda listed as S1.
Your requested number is 1.496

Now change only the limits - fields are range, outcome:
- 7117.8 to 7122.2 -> 1.648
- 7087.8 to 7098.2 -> 1.661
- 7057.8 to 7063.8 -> 1.436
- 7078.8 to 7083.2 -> 1.398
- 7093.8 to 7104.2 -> 1.577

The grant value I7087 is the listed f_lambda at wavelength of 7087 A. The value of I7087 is 1.258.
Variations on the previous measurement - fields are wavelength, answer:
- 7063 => 1.304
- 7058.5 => 1.329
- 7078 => 1.303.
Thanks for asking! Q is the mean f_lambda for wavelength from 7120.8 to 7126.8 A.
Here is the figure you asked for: 1.53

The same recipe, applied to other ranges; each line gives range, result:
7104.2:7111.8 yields 1.33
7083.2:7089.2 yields 1.34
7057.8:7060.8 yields 1.38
